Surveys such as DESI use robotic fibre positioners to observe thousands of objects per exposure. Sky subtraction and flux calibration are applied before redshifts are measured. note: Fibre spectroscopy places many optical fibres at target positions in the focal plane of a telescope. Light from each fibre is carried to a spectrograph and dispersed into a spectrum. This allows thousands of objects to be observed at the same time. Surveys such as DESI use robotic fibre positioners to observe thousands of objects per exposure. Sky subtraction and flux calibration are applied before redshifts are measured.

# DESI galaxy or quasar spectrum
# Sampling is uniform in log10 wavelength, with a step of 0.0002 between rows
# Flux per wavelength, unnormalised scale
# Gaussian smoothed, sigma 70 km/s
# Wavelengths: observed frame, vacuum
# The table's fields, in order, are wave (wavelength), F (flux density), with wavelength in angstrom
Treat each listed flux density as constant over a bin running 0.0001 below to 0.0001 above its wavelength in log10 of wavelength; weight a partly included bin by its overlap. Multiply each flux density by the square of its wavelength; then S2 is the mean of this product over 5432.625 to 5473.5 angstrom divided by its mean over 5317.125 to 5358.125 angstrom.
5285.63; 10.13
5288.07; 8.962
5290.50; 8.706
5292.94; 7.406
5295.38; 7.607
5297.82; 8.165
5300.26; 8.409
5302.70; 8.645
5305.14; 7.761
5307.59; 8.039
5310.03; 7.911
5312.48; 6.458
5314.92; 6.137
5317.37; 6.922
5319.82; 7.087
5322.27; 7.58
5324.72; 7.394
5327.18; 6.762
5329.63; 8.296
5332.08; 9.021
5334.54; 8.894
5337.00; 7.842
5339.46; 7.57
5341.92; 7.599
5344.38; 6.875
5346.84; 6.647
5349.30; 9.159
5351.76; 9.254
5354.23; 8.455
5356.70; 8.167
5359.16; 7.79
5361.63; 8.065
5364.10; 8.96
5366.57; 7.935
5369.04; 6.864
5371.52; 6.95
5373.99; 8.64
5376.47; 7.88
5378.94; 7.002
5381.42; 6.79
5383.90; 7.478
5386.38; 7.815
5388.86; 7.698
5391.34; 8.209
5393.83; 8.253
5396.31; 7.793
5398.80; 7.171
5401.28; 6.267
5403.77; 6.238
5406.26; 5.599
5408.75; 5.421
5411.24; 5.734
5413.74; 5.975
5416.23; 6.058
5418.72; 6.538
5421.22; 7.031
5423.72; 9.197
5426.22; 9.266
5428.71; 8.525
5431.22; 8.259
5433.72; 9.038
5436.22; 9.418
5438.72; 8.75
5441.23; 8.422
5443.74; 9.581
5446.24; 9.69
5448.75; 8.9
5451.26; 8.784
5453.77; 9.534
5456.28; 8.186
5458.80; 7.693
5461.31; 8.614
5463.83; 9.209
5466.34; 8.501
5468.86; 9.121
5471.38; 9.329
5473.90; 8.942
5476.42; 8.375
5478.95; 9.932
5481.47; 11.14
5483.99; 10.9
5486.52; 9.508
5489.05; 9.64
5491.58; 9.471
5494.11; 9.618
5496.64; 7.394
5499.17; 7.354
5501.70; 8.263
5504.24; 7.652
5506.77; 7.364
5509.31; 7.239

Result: 1.18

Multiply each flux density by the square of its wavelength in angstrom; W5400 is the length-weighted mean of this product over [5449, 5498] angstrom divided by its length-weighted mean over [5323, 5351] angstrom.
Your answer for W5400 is 1.23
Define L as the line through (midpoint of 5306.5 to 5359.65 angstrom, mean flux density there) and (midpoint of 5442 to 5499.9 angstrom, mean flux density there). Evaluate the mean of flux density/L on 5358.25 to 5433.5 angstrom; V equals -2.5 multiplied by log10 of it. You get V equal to 0.13 mag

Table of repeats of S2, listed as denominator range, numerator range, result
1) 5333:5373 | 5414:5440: 1.05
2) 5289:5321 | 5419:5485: 1.24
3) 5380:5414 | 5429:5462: 1.30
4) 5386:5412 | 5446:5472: 1.30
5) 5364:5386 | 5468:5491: 1.33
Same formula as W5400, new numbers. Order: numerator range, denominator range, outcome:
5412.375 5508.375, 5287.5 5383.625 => 1.16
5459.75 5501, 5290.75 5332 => 1.28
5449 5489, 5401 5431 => 1.36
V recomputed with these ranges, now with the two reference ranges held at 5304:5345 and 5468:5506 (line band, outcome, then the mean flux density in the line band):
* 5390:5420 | 0.25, 6.61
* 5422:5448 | -0.05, 8.98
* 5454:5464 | 0.05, 8.45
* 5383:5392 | 0.05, 7.79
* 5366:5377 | 0.05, 7.62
